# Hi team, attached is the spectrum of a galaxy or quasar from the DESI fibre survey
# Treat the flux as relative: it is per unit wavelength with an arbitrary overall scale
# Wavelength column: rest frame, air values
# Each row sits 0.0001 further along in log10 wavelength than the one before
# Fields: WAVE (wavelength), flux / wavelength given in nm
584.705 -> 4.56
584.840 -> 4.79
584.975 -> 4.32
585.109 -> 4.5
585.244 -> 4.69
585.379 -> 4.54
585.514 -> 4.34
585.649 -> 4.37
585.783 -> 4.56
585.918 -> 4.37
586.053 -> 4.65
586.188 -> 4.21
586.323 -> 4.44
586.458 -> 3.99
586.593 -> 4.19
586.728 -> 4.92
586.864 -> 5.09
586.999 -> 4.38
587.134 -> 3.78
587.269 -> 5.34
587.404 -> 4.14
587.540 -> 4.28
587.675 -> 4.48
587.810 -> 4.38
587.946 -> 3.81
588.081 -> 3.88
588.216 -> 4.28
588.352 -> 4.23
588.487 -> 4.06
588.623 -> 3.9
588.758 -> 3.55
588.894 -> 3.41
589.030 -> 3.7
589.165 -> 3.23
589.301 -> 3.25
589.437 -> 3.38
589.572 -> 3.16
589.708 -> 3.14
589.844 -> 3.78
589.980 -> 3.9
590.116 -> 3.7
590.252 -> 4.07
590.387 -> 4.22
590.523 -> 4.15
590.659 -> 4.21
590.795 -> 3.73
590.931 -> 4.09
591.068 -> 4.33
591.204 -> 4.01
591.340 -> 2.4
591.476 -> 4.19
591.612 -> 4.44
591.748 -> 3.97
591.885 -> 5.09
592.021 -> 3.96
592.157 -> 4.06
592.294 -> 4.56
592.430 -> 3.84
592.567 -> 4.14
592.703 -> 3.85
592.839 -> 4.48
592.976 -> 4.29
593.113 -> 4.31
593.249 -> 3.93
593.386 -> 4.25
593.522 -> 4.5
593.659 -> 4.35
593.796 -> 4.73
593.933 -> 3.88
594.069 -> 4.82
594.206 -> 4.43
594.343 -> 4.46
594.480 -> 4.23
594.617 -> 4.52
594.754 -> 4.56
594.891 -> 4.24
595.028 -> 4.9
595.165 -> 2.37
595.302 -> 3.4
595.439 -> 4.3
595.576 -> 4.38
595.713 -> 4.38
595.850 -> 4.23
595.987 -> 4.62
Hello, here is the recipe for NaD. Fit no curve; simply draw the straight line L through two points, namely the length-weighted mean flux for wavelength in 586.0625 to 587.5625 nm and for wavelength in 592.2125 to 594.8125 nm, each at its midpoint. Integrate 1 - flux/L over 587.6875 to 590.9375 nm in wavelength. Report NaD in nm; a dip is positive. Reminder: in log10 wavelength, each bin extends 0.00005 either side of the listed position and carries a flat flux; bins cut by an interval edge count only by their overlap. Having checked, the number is 0.44 nm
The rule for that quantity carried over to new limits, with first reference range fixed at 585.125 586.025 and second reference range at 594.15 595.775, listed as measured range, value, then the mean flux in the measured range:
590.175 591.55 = 0.12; 3.94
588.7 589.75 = 0.24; 3.35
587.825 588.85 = 0.10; 3.97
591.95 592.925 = 0.03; 4.13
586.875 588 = 0.01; 4.37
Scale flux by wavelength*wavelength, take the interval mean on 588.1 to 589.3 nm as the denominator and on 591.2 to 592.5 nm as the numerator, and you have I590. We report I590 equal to 1.09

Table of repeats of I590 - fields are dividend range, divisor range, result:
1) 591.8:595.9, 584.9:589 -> 1.01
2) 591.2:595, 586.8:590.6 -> 1.09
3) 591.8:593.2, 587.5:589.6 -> 1.13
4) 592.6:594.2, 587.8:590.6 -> 1.16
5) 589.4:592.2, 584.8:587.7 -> 0.89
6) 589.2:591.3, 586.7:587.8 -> 0.84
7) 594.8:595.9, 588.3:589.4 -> 1.13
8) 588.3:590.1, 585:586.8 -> 0.82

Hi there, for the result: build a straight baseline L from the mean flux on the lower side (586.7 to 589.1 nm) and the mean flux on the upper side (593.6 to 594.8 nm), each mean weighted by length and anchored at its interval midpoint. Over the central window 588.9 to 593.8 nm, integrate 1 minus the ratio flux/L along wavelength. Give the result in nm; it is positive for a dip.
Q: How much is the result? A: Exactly 0.41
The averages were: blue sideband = 4.19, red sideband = 4.44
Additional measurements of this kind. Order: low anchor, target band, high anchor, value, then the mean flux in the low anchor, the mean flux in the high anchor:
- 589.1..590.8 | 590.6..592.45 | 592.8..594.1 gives -0.04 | 3.69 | 4.34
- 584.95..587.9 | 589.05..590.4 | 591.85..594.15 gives 0.25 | 4.45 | 4.29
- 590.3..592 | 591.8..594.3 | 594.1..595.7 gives -0.11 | 4.07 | 4.18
